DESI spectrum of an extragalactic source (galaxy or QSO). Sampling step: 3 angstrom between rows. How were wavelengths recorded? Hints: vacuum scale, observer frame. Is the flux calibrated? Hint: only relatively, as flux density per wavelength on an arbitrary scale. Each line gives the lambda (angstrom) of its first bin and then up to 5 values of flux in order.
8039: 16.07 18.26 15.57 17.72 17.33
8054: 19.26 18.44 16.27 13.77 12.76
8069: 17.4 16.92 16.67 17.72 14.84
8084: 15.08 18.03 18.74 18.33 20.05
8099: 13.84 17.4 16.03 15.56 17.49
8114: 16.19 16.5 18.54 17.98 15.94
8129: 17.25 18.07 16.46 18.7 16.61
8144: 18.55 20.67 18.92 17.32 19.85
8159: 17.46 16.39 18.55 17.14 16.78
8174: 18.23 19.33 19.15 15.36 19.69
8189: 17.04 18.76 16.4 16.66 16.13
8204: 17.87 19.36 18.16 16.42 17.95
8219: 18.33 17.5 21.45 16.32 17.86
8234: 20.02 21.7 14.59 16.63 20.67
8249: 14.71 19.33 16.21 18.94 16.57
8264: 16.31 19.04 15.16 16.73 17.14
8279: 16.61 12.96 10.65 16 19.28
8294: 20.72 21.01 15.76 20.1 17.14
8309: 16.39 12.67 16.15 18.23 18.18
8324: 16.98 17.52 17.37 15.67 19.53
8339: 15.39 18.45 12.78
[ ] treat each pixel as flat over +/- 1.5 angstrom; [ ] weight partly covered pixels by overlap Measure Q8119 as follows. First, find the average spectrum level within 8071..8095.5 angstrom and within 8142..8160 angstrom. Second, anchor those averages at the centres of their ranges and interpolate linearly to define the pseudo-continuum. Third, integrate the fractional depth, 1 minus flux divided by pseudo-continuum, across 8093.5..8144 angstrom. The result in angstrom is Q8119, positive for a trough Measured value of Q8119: 2.5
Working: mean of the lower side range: 17.2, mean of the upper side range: 18.8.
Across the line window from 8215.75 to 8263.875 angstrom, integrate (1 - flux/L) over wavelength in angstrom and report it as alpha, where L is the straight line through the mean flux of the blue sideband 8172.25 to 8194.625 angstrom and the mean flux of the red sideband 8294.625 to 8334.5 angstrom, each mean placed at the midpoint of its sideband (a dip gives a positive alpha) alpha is -0.7 angstrom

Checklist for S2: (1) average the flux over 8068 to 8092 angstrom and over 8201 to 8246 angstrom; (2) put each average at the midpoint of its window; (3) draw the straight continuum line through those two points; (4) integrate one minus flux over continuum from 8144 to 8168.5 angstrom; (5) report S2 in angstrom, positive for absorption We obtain -1.1 angstrom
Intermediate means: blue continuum 16.9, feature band 18.4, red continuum 18.2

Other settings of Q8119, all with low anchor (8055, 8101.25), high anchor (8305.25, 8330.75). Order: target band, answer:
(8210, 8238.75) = -3.2 angstrom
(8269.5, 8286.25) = 1.8 angstrom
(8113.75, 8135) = -0.7 angstrom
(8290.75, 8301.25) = -1.6 angstrom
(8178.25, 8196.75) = -1.2 angstrom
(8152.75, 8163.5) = -0.7 angstrom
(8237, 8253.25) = -0.9 angstrom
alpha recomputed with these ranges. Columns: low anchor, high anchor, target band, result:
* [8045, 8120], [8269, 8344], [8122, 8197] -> -4.7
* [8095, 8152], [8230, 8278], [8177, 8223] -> -0.5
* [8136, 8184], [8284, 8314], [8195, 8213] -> 0.3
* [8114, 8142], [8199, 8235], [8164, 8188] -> -0.4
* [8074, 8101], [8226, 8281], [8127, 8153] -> -1.3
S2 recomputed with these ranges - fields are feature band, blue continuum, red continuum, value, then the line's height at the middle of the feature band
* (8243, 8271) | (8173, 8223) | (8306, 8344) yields -0.1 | 17.3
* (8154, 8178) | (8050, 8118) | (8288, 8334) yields -1.3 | 17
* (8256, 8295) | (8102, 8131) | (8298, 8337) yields 1.1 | 17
